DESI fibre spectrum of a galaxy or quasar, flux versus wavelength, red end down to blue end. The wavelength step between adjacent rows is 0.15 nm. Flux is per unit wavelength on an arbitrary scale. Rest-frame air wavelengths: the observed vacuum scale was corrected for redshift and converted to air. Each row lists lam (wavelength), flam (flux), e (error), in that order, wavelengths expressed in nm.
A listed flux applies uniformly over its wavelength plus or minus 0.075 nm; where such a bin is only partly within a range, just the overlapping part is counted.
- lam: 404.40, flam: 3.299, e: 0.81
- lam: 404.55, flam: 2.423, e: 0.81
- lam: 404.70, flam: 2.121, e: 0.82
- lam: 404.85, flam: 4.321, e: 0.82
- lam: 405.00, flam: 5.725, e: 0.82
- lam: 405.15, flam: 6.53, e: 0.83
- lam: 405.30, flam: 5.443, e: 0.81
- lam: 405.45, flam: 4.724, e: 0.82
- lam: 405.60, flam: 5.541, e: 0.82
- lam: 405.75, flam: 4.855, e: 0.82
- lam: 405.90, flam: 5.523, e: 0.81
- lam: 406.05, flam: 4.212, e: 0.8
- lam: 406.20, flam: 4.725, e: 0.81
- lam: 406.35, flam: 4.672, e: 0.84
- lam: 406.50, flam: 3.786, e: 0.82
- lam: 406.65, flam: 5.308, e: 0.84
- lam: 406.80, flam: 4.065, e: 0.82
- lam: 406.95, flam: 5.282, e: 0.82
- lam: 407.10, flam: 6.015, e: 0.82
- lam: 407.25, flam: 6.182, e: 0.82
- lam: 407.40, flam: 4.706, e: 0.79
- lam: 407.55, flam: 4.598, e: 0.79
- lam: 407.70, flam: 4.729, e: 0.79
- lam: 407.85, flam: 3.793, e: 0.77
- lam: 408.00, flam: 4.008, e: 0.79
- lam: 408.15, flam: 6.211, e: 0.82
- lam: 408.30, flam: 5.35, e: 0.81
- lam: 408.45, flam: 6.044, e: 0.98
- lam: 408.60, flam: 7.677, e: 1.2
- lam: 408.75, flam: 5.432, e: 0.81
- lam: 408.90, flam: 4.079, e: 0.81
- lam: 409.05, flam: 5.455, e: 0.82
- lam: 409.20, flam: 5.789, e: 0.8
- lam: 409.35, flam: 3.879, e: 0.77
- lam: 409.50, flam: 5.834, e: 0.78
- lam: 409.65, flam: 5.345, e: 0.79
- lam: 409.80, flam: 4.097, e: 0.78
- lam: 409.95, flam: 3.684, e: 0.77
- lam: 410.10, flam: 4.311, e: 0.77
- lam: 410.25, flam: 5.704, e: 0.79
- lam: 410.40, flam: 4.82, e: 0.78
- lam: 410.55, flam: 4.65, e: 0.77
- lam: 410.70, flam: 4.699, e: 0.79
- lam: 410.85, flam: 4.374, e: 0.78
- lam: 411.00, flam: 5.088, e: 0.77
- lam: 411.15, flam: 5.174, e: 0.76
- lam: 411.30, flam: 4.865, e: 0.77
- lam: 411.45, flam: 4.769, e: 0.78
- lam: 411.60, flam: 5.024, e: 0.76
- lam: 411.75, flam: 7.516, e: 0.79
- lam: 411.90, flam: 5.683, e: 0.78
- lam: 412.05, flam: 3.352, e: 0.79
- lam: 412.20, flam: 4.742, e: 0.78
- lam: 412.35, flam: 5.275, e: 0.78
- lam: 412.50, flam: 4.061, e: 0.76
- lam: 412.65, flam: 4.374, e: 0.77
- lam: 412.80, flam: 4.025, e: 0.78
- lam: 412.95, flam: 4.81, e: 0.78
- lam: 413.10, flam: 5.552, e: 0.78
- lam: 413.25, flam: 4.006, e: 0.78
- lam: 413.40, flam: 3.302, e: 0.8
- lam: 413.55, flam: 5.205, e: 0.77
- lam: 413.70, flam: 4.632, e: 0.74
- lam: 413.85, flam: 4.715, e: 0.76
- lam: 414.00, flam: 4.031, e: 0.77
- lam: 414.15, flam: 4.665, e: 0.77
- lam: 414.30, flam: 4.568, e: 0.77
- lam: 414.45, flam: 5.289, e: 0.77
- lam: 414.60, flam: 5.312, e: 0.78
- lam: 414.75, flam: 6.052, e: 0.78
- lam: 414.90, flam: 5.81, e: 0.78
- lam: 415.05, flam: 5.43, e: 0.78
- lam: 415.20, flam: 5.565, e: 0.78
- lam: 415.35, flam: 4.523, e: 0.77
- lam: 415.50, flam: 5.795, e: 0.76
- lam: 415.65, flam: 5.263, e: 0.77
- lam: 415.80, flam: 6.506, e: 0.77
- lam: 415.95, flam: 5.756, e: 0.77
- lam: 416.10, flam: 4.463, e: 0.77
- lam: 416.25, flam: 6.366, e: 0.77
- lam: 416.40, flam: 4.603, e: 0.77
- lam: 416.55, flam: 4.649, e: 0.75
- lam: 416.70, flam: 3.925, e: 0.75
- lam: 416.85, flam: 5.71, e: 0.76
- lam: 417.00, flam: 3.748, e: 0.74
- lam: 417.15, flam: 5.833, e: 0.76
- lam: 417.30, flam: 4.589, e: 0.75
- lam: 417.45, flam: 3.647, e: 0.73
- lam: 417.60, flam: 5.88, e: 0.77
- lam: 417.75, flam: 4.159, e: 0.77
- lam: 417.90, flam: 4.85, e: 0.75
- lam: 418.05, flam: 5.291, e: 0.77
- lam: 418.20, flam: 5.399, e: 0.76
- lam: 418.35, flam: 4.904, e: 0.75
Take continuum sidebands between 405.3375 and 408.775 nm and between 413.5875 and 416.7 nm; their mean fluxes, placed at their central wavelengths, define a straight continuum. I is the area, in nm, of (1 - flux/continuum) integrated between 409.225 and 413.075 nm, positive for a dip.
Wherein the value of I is 0.23 nm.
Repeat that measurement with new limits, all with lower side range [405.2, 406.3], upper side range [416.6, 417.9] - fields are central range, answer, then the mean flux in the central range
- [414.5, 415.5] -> -0.15 nm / 5.47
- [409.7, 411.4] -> 0.07 nm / 4.69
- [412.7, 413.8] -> 0.07 nm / 4.51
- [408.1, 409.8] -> -0.19 nm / 5.48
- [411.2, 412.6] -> -0.05 nm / 5.02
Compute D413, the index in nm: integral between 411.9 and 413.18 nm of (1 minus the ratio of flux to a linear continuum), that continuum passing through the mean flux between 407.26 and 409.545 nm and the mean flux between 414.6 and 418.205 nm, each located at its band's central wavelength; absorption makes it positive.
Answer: 0.14 nm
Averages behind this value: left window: 5.19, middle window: 4.59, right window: 5.16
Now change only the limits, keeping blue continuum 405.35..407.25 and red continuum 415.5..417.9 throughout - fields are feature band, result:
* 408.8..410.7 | 0.064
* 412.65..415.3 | 0.076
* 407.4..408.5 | 0.010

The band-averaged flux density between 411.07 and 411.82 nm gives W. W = 5.45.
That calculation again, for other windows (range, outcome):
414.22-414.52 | 4.92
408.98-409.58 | 5.24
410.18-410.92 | 4.85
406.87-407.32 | 5.8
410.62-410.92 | 4.54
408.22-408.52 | 5.7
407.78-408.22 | 4.66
